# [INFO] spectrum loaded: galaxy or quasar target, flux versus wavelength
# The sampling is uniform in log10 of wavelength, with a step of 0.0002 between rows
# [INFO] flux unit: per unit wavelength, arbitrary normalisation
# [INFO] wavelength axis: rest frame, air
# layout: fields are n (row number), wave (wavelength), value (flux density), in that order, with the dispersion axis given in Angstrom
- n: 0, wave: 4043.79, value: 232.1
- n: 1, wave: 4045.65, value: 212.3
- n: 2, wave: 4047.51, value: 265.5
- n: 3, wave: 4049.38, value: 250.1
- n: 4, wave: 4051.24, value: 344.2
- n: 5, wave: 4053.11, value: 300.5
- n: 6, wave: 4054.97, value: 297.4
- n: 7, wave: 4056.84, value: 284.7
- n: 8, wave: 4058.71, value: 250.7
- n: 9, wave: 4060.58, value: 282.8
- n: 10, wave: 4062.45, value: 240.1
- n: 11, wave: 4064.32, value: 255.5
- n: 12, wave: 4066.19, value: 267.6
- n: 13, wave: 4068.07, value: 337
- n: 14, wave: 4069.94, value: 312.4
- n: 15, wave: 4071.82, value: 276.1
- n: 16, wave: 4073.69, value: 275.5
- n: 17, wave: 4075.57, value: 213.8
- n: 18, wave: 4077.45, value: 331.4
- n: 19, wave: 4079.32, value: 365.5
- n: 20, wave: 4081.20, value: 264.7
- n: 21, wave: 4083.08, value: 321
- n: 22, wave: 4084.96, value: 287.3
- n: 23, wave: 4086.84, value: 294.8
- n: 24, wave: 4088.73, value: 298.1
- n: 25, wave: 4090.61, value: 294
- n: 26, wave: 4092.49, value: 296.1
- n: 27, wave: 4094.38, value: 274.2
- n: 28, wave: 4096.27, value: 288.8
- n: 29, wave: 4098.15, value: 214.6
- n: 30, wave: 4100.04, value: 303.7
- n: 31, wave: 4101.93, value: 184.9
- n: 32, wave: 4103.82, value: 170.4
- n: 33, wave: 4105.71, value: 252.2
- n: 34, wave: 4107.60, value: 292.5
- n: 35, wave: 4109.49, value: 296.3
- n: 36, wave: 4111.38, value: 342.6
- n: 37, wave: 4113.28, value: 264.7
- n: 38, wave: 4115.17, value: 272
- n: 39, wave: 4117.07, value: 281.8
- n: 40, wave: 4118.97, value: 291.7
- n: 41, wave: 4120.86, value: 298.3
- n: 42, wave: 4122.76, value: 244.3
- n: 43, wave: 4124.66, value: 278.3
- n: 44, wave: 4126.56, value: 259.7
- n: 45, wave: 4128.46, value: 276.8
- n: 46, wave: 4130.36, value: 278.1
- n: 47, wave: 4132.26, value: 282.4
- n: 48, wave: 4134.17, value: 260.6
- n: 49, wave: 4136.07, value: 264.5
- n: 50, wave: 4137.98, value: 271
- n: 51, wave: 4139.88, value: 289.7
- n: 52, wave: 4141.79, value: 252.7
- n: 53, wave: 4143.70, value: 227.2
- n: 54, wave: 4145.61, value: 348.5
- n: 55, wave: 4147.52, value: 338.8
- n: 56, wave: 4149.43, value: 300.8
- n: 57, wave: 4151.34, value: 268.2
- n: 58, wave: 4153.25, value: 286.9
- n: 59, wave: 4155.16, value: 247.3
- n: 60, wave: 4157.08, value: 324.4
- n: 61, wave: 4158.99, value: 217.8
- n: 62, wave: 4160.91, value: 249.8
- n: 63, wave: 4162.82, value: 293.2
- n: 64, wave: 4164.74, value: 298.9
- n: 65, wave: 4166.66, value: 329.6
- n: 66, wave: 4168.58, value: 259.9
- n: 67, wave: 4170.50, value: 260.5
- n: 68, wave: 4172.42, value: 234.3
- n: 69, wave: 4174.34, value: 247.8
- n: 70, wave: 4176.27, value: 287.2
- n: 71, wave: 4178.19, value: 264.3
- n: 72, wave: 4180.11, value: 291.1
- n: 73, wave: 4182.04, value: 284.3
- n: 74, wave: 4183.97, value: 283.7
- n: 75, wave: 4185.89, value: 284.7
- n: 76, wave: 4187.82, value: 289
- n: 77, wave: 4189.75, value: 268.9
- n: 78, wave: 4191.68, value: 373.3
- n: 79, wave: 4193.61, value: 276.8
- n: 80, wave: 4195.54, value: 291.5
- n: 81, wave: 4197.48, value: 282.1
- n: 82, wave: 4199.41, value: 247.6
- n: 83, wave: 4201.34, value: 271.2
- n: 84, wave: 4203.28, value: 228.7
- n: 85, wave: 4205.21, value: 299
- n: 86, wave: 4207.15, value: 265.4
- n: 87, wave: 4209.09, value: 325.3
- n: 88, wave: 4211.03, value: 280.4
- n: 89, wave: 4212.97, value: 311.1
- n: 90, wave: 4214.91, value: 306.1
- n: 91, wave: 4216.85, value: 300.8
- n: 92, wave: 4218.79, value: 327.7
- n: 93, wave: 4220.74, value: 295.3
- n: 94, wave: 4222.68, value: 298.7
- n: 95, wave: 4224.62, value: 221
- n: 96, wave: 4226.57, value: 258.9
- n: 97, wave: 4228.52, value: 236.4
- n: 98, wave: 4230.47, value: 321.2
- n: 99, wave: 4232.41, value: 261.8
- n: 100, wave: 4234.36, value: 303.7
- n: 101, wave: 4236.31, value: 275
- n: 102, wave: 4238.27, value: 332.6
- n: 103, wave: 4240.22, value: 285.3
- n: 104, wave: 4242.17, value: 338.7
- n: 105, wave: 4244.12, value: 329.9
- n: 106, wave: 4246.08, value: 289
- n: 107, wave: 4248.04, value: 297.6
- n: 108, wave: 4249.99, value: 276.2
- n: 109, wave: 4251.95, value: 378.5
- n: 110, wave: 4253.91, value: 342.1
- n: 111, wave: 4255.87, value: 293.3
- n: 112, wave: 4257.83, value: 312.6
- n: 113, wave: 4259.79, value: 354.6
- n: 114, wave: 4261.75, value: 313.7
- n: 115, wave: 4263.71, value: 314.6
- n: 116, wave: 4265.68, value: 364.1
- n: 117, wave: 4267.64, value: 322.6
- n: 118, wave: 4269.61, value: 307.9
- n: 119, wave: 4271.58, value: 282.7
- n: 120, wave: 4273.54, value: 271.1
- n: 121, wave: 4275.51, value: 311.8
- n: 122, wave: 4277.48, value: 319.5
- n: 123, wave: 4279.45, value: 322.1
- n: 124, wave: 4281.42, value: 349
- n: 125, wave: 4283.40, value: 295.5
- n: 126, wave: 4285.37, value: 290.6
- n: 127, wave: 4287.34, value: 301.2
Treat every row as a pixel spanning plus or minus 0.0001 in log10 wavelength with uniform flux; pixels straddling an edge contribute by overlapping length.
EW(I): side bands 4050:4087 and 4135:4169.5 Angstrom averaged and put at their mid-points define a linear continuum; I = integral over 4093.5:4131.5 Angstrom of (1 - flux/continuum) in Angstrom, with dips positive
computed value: 2.27 Angstrom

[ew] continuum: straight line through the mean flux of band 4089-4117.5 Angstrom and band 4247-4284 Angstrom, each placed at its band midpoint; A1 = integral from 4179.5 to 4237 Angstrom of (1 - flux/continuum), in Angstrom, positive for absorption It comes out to 2.9 Angstrom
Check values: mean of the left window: 269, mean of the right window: 317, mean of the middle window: 285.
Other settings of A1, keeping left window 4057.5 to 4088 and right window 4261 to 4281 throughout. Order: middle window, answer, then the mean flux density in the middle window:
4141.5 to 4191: 3.29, 279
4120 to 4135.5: 1.15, 272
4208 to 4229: 1.24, 288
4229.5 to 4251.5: 0.49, 303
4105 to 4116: 0.14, 288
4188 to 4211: 1.47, 284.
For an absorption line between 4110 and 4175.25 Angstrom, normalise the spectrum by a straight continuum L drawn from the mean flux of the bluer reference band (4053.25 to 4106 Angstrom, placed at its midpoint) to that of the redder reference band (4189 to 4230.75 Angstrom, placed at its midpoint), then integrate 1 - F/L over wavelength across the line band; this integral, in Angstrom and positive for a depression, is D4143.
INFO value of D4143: 0.7 Angstrom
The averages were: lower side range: 277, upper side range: 285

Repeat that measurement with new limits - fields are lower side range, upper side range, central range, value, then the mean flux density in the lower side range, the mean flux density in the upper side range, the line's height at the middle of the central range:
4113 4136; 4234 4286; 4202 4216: 0.53 Angstrom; 274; 314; 299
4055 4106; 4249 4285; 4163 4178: 1.10 Angstrom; 276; 318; 296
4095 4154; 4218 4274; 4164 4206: 1.33 Angstrom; 274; 304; 289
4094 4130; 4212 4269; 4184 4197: -0.22 Angstrom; 268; 306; 291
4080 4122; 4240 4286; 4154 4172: 1.06 Angstrom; 277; 316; 292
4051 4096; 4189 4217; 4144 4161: 0.13 Angstrom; 289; 288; 289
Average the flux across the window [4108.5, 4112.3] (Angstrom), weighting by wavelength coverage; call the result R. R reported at 319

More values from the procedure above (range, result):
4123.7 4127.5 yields 269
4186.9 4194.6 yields 302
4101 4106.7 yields 203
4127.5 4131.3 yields 278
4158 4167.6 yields 278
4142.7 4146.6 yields 288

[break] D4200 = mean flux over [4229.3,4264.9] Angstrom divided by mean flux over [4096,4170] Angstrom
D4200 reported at 1.14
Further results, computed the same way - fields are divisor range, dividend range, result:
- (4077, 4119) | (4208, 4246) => 1.05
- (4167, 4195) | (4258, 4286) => 1.13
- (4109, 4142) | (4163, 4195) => 1.02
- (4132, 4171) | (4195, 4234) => 1.01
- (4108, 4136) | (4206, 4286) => 1.09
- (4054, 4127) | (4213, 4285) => 1.10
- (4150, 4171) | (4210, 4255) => 1.08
